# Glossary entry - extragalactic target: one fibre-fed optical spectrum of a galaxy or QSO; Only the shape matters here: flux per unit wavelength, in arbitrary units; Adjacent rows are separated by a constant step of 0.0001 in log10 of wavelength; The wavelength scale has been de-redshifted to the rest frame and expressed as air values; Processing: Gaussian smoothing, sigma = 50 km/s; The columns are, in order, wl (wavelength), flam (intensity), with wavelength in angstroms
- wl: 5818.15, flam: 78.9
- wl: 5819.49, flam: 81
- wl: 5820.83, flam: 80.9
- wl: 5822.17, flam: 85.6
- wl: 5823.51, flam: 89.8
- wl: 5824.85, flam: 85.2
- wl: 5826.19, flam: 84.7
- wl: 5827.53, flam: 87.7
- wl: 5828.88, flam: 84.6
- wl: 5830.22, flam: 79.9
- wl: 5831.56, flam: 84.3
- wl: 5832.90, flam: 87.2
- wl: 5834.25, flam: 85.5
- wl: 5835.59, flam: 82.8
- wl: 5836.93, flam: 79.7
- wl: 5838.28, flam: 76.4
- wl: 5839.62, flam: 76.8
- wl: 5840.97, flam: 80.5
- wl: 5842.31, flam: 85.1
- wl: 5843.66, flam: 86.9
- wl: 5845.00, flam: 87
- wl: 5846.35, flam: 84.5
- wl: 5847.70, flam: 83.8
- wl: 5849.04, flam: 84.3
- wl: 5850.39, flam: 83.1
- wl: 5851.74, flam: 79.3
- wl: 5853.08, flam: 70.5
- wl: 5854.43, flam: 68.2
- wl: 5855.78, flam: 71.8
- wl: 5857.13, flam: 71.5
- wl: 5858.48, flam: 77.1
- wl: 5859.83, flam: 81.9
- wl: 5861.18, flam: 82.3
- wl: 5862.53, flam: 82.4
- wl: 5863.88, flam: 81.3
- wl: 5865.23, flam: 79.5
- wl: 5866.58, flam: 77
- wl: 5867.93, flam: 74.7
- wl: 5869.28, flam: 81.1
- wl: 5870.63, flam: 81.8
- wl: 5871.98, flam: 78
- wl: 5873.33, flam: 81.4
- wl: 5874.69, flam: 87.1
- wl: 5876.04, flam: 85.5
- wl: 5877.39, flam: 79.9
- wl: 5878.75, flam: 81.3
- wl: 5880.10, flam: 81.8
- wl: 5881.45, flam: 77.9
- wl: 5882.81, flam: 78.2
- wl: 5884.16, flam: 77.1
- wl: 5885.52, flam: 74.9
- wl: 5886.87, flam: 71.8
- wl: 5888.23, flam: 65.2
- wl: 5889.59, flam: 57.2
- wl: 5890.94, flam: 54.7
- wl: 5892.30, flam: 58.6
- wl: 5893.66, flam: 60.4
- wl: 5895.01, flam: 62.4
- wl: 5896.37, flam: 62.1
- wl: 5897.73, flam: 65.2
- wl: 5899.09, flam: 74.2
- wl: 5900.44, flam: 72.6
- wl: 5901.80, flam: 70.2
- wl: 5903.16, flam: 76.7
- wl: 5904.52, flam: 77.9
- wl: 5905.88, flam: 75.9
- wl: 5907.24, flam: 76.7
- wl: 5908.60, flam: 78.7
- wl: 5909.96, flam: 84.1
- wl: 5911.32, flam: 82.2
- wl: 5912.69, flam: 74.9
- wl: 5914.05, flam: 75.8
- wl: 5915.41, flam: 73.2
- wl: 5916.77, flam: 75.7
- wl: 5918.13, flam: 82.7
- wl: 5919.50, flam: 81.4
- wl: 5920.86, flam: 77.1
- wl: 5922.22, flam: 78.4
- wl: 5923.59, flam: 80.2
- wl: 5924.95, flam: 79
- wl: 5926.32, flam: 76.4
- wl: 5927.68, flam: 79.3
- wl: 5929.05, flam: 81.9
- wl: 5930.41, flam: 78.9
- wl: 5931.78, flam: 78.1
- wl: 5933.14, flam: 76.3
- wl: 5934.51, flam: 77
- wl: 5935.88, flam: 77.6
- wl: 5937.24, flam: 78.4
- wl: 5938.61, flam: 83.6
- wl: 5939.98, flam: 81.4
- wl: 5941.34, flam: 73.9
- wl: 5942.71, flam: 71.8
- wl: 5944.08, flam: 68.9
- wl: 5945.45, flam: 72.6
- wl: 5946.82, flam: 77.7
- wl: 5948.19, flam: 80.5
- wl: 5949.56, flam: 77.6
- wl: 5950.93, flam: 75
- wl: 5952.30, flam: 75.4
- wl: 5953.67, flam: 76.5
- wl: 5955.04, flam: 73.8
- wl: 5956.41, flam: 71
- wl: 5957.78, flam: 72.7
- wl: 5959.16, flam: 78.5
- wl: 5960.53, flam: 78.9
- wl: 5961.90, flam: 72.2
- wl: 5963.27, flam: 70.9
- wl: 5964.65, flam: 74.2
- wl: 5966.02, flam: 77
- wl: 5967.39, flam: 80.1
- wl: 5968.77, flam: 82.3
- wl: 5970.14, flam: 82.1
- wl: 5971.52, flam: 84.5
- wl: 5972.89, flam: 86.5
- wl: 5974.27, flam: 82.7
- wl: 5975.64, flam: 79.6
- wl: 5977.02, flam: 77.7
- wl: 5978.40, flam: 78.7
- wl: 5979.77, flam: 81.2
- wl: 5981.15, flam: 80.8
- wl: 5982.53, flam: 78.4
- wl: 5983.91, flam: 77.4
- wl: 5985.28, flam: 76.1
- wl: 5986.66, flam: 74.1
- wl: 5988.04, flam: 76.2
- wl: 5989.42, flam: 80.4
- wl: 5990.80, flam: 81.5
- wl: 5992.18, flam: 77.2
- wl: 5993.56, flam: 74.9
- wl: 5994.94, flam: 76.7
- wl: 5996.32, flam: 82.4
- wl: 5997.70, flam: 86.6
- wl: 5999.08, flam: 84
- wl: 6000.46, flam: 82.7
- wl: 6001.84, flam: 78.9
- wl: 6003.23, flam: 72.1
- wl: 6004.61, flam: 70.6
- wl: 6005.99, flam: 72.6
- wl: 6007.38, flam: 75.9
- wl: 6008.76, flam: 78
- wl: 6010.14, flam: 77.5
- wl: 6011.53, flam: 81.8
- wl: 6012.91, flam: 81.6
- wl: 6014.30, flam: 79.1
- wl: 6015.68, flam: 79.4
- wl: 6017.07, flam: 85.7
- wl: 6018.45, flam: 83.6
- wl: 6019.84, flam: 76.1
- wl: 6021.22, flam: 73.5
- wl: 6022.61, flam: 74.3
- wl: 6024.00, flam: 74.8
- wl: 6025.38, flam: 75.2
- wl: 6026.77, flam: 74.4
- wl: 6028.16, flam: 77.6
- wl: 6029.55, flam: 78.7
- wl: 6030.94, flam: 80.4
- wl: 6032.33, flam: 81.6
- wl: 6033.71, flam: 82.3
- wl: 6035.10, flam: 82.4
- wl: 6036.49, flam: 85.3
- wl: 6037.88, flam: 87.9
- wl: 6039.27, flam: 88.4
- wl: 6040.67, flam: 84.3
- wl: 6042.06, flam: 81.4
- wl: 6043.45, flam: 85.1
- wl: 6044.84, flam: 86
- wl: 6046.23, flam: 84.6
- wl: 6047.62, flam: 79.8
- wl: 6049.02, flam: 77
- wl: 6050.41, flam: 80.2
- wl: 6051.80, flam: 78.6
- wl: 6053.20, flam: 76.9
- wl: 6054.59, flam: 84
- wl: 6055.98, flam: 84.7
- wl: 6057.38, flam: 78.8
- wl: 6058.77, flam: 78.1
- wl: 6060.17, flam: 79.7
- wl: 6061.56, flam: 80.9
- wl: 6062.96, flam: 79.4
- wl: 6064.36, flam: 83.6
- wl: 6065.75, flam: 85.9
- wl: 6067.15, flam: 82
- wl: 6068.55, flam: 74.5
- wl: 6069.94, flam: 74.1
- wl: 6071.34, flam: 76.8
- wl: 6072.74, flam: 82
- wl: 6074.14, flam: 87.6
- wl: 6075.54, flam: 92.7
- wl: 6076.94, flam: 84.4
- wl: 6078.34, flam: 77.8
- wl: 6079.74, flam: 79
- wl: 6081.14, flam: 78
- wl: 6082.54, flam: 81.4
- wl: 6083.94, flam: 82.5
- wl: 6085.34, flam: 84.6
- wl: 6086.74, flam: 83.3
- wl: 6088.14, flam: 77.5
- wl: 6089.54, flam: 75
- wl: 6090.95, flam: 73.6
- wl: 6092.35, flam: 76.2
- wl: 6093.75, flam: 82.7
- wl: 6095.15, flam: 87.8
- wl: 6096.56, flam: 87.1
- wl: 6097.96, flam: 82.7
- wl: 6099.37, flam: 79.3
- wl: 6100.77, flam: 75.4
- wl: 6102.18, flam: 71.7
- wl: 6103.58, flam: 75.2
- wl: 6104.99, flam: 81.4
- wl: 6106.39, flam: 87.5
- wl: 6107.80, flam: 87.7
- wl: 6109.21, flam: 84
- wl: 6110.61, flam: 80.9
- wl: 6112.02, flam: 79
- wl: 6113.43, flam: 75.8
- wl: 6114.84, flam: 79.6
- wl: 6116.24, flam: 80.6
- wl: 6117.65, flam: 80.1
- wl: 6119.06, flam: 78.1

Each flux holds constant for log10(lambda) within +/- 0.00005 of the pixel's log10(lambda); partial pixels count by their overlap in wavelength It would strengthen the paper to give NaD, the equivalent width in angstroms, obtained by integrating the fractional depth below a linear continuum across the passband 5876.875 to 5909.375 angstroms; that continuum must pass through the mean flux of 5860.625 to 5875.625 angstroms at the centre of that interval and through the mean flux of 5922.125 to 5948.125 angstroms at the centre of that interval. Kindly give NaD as 3.3 angstroms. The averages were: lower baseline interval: 80.7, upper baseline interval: 77.5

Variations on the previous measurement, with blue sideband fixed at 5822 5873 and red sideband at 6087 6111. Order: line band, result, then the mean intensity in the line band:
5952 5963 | 0.83 angstroms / 74.7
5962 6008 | 1.20 angstroms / 78.6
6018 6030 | 0.64 angstroms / 76.3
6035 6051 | -0.60 angstroms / 83.6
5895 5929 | 2.03 angstroms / 76.1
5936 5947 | 0.65 angstroms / 76.1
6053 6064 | -0.01 angstroms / 80.6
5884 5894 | 2.03 angstroms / 64.5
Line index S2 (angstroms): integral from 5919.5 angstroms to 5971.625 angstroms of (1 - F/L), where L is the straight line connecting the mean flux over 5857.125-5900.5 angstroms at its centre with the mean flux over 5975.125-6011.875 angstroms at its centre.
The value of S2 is -0.29 angstroms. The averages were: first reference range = 74.6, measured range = 77.1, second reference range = 78.2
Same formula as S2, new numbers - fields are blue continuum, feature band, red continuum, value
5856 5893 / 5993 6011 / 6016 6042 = 0.38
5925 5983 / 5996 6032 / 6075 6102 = 0.34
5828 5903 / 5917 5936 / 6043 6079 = -0.13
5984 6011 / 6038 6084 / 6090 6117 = -1.30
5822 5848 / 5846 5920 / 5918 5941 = 5.19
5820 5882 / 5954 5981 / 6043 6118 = 0.96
